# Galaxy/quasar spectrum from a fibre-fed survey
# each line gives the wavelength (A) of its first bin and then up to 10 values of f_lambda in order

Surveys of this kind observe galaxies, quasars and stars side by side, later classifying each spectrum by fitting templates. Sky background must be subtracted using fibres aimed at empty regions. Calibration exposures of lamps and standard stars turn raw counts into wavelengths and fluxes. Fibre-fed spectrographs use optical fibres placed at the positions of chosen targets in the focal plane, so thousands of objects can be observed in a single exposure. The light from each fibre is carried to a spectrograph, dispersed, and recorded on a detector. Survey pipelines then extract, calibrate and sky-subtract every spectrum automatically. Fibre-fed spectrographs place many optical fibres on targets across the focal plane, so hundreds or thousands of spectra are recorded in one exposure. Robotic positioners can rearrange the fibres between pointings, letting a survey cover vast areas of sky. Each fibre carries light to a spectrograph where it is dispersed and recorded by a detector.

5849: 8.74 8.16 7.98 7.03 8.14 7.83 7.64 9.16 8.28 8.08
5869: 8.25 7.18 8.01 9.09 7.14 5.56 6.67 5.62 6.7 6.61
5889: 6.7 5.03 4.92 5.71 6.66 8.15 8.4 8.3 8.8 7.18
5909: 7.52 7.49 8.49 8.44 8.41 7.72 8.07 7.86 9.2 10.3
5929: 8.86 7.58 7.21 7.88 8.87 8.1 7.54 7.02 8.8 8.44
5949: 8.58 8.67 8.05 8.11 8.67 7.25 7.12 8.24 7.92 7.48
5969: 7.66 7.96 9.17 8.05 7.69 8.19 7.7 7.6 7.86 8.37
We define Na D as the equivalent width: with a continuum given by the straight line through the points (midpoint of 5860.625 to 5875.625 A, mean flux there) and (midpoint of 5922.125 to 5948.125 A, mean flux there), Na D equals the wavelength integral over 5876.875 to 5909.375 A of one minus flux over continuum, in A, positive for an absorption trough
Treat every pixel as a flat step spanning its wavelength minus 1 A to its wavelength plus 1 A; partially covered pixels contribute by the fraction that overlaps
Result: 5.8 A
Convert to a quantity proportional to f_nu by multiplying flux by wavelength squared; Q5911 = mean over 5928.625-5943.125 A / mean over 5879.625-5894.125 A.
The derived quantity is 1.33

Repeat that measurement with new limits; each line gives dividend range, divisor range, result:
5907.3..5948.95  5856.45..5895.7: 1.17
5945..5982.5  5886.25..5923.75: 1.11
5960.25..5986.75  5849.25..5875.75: 1.02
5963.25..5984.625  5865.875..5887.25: 1.14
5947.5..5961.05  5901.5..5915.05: 1.03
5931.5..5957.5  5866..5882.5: 1.12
